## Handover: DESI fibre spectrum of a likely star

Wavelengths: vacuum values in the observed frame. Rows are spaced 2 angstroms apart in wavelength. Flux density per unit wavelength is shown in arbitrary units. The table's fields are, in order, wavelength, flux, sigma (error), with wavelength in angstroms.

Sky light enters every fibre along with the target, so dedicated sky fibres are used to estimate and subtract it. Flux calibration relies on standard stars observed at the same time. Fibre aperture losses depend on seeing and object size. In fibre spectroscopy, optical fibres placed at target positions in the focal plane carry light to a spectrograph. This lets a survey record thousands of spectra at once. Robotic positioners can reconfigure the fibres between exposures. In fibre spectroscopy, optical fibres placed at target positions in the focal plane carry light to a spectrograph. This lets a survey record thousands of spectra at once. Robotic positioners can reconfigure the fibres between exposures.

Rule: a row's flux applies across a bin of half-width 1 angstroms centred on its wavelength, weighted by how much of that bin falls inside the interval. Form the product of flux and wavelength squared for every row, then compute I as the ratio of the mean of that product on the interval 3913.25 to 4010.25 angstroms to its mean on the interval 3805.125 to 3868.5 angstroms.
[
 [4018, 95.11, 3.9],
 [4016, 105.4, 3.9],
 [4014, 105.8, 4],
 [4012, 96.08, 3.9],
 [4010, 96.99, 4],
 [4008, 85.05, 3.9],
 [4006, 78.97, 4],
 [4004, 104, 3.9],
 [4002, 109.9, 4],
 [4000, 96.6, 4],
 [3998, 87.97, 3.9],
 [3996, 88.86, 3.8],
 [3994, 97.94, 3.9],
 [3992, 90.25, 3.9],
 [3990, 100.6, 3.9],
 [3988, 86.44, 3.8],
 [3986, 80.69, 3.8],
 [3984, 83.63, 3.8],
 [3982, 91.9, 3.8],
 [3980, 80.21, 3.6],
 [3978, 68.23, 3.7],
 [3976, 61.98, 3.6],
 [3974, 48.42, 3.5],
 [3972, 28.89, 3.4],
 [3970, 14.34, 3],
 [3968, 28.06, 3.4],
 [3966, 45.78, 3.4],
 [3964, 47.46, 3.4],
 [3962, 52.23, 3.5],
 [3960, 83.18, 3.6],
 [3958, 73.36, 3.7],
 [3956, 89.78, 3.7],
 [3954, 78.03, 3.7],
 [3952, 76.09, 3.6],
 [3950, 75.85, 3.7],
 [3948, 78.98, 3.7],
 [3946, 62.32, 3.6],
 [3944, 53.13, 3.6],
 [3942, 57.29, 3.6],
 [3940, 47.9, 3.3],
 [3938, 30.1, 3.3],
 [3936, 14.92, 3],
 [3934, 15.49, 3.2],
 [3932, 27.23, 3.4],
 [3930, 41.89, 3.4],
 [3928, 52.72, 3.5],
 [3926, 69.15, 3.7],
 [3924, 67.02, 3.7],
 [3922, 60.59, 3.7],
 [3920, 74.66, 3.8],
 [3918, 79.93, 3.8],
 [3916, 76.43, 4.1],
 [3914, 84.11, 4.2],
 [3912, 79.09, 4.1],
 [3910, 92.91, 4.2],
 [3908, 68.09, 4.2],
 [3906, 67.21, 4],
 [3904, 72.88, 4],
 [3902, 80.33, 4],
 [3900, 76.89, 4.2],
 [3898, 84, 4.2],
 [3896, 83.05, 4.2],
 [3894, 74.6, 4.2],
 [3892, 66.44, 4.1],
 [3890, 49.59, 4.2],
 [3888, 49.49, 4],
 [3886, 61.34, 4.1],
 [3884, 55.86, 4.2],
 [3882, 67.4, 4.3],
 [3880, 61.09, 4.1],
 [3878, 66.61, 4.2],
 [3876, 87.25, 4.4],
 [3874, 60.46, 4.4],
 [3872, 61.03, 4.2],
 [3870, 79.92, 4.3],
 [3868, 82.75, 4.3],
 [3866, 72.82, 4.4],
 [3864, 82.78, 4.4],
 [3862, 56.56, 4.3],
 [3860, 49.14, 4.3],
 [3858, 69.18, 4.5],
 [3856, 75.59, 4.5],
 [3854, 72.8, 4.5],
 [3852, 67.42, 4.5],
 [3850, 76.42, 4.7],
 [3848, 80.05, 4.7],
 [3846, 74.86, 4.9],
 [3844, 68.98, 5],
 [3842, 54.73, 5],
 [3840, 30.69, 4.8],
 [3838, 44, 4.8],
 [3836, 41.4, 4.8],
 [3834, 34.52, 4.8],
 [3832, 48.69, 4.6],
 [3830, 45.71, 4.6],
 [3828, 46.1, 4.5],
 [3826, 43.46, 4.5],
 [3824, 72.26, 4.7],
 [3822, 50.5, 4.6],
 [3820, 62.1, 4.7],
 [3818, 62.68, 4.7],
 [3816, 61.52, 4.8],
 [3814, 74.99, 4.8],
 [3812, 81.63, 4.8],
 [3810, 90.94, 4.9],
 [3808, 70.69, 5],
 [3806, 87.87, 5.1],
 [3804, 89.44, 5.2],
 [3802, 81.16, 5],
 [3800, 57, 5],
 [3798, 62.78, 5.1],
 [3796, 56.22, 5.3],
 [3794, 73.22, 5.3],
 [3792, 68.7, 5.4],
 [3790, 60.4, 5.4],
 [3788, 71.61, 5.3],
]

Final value 1.1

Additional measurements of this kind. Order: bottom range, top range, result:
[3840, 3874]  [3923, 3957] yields 0.84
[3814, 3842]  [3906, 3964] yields 1.31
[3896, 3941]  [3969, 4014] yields 1.36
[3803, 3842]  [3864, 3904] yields 1.21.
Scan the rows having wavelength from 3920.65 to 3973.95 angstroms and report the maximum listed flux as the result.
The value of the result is 89.78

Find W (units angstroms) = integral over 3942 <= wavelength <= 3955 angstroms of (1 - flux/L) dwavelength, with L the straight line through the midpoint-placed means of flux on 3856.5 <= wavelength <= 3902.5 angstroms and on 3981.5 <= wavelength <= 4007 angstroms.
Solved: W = 2.1 angstroms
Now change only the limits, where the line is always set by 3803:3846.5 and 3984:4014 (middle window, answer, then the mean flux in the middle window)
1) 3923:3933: 3.5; 51.6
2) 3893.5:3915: -0.9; 78.6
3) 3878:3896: 2.5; 62.3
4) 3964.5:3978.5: 7.4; 41.5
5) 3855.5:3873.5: -0.4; 69.6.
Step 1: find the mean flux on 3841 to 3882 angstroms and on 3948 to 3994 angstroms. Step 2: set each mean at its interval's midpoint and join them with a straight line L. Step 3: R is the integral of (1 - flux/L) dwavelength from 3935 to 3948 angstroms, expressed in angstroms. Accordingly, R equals 4.1 angstroms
